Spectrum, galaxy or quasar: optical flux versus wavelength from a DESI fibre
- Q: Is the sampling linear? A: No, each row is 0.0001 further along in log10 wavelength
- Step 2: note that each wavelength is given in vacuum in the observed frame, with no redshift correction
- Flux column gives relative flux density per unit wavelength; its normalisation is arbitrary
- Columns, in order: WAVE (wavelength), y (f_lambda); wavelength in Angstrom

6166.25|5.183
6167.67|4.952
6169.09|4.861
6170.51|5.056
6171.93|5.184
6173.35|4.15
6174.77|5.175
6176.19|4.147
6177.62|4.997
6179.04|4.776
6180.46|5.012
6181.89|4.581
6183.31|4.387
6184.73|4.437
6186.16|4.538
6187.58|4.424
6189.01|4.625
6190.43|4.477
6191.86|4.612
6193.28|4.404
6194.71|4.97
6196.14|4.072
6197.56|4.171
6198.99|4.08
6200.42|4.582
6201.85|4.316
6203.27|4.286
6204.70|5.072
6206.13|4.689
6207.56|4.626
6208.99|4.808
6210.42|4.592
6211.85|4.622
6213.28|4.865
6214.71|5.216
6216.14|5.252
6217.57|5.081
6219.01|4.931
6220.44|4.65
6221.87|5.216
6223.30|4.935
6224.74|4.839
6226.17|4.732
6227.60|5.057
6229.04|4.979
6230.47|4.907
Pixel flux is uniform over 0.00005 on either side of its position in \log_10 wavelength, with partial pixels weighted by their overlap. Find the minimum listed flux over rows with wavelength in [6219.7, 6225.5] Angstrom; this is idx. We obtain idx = 4.65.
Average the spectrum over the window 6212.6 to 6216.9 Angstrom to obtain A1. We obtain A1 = 5.12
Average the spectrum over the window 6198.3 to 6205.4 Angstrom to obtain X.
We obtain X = 4.47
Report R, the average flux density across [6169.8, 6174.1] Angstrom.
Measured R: 4.8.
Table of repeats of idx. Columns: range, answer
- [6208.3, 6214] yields 4.592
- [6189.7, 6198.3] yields 4.072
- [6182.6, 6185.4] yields 4.387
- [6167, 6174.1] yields 4.15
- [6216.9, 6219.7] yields 4.931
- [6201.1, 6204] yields 4.286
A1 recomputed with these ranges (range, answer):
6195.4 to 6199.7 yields 4.11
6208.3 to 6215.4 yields 4.82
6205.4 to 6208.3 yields 4.66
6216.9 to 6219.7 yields 4.99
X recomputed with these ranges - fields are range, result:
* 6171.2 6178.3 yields 4.73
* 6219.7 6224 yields 4.94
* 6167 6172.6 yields 5.01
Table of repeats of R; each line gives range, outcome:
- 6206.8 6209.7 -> 4.71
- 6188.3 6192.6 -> 4.58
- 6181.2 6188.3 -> 4.47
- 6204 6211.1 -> 4.76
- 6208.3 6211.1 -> 4.7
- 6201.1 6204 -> 4.31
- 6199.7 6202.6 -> 4.45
